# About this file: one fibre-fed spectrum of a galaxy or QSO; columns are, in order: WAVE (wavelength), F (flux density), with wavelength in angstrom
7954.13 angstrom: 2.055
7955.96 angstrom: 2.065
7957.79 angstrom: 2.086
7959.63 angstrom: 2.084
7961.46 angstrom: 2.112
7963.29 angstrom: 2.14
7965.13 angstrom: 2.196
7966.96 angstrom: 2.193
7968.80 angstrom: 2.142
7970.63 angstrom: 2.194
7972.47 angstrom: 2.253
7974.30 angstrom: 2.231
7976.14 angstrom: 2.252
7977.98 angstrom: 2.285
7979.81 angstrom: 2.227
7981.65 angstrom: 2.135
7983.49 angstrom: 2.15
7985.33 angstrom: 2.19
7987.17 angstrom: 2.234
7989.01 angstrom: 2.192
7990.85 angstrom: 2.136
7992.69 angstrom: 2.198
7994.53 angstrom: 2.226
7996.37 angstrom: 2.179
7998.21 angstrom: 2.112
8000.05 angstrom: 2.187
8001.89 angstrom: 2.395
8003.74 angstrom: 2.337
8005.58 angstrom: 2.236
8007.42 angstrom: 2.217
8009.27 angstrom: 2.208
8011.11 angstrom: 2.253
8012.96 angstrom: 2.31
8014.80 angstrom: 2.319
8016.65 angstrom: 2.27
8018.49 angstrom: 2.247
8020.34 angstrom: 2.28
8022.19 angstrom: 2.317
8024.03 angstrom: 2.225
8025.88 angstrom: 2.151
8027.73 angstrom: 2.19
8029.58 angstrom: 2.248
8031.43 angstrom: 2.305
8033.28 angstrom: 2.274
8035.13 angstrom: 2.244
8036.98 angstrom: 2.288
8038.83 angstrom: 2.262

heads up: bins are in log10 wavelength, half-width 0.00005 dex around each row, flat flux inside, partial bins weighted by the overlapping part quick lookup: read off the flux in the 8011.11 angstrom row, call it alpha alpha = 2.253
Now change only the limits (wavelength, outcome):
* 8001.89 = 2.395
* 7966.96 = 2.193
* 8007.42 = 2.217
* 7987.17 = 2.234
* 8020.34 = 2.28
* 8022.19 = 2.317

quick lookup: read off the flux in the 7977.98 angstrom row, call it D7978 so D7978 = 2.285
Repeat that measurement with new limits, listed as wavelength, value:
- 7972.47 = 2.253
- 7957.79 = 2.086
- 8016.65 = 2.27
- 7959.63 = 2.084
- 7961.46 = 2.112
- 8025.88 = 2.151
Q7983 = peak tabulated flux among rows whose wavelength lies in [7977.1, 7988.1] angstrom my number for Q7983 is 2.285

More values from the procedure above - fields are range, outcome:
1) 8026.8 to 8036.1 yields 2.305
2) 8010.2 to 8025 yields 2.319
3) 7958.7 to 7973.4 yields 2.253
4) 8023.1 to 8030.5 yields 2.248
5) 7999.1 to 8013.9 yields 2.395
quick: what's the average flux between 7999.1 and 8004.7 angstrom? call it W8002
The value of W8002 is 2.3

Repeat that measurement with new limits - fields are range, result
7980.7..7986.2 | 2.16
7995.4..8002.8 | 2.22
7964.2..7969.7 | 2.17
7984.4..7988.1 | 2.21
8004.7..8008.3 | 2.23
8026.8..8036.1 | 2.25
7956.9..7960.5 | 2.08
